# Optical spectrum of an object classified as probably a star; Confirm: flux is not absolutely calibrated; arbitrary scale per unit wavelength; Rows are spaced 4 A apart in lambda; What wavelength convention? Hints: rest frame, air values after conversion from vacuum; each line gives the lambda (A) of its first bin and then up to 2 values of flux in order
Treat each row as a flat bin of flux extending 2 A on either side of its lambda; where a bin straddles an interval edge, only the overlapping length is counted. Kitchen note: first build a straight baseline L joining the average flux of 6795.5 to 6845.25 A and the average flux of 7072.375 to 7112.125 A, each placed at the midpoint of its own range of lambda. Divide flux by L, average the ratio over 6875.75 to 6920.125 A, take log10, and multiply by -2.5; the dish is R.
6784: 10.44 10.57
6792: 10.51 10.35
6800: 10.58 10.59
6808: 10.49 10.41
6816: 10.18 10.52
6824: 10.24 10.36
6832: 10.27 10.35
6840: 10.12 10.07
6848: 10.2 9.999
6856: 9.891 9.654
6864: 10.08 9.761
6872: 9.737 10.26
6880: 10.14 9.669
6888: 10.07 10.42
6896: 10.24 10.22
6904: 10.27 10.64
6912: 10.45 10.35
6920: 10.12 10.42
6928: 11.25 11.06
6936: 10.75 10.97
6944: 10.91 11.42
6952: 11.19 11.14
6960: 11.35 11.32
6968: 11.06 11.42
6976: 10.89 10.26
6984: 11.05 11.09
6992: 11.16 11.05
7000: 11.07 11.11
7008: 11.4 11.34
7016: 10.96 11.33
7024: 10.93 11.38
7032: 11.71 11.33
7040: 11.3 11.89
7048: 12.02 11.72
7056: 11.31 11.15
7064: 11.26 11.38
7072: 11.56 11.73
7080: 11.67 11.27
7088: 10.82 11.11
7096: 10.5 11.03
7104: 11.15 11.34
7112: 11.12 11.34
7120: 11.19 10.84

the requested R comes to 0.04 mag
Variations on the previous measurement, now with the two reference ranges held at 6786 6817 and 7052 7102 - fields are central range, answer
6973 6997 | 0.006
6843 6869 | 0.071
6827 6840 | 0.028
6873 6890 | 0.071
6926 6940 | -0.017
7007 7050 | -0.029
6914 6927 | 0.045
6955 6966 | -0.035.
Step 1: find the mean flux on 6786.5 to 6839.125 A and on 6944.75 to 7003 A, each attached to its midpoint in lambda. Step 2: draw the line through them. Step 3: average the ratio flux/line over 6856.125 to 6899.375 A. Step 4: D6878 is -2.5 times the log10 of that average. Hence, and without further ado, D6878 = 0.07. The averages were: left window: 10.4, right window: 11.1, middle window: 10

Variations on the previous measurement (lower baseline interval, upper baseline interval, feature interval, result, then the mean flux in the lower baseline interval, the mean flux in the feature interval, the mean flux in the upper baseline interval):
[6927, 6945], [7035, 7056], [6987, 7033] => 0.021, 11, 11.2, 11.6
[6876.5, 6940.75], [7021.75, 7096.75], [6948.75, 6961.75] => -0.052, 10.4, 11.2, 11.4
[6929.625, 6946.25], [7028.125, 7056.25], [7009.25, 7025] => 0.027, 10.9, 11.2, 11.6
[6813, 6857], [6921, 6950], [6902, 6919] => 0.036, 10.2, 10.4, 10.9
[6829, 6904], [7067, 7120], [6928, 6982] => -0.055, 10.1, 11.1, 11.2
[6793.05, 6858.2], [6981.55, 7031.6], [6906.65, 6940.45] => 0.011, 10.3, 10.7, 11.2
